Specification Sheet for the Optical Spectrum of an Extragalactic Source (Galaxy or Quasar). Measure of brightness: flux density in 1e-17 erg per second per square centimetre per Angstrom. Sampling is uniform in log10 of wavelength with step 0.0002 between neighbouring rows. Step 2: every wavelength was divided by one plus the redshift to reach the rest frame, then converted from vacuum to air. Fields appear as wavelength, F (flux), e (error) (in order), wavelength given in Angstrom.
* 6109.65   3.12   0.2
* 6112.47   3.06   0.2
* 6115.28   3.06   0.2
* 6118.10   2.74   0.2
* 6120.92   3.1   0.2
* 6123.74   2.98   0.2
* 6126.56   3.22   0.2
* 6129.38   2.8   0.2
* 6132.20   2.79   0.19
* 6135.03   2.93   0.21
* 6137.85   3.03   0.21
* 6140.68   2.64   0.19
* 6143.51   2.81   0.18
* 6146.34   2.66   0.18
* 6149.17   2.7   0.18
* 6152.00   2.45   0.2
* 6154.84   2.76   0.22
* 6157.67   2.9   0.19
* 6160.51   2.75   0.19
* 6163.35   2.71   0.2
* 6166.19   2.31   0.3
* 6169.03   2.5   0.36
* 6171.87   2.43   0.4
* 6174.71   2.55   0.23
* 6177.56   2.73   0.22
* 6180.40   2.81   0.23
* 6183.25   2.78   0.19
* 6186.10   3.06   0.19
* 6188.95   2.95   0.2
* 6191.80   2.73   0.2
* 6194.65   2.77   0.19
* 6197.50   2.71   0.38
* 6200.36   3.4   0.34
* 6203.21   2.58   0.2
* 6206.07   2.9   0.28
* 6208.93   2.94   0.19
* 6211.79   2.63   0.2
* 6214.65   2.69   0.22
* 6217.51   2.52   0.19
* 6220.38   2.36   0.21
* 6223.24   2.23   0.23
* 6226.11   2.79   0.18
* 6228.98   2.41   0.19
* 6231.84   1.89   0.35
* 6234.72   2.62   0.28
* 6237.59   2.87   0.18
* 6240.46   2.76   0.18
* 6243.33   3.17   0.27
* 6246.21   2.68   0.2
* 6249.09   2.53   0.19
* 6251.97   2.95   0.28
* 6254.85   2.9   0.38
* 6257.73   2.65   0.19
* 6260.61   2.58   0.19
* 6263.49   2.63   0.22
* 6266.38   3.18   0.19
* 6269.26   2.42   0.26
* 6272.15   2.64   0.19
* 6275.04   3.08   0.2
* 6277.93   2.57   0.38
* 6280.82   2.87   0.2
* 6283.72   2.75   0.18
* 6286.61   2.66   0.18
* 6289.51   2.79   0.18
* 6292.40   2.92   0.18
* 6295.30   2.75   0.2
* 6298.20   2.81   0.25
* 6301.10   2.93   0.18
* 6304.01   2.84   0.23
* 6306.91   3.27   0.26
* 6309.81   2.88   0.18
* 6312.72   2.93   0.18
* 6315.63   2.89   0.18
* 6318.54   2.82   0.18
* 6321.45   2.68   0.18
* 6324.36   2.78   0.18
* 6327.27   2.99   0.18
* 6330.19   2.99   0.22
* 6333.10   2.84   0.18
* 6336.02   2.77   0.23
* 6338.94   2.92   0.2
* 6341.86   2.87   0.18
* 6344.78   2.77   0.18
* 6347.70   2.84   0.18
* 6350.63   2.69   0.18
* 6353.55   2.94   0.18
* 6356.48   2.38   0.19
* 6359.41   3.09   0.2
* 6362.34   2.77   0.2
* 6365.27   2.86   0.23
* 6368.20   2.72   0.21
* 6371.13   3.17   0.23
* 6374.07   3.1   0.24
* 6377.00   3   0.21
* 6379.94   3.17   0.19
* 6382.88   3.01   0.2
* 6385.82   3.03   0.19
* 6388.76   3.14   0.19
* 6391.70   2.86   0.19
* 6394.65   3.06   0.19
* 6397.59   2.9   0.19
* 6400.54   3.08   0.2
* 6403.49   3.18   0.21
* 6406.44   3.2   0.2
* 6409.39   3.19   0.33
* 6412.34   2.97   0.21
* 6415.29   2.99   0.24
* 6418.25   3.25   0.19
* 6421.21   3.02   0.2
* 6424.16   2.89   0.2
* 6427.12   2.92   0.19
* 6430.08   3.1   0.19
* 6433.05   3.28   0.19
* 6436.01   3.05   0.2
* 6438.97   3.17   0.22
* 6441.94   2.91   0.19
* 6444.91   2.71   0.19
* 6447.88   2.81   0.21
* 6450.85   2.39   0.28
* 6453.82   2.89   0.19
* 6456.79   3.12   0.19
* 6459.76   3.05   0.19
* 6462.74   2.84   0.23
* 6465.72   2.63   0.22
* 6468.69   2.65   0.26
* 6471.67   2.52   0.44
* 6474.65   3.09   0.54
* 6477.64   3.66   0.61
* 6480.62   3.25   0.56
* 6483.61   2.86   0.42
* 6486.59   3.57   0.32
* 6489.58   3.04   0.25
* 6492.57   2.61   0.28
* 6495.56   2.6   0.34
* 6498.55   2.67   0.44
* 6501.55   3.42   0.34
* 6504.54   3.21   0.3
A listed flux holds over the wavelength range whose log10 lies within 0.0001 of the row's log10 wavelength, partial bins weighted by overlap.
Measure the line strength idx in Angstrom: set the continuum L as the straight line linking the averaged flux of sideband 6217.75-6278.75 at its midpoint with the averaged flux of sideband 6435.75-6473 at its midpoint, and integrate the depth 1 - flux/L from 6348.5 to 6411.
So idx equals -4.8 Angstrom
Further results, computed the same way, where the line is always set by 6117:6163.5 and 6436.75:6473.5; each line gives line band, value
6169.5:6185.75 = 0.8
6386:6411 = -2.3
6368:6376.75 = -0.7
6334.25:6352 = 0.0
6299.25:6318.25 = -0.8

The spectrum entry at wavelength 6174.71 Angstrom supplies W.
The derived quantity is 2.55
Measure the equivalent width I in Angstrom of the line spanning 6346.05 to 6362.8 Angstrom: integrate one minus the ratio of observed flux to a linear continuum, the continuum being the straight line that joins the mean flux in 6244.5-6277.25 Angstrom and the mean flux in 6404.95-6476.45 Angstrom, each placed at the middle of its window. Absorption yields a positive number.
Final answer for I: 0.4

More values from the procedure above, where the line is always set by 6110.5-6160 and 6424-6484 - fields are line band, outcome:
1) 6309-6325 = 0.4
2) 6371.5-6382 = -0.6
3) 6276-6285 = 0.5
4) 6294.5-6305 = 0.2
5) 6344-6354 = 0.4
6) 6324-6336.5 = 0.1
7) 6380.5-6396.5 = -0.5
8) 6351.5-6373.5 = 0.5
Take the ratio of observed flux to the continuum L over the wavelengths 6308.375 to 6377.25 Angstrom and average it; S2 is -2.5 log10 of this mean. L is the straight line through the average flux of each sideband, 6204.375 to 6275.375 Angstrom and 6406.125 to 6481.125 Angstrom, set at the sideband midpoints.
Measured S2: -0.013 mag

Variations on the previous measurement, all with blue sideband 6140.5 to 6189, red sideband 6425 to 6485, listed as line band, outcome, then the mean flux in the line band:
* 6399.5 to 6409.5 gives -0.094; 3.16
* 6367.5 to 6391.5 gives -0.061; 3.04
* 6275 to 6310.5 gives -0.017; 2.85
